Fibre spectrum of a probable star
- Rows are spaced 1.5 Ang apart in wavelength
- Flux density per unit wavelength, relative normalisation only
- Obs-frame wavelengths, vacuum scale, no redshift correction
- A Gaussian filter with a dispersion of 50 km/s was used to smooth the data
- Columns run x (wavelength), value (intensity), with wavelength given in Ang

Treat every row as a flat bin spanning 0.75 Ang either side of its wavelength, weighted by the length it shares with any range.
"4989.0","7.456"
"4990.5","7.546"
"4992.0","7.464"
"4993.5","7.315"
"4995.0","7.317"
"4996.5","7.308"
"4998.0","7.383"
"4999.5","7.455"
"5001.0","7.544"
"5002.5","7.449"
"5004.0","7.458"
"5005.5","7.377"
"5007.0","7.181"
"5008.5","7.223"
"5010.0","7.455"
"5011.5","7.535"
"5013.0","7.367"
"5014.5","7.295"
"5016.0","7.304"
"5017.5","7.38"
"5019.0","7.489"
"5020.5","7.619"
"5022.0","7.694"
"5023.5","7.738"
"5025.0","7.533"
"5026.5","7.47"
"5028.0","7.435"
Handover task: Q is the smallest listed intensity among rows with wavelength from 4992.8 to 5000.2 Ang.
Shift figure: 7.308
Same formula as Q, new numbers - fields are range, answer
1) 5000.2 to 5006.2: 7.377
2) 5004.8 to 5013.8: 7.181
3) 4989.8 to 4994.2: 7.315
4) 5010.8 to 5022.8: 7.295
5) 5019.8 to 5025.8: 7.533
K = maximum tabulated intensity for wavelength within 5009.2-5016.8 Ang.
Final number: 7.535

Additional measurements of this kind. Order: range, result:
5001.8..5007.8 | 7.458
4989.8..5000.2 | 7.546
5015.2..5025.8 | 7.738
